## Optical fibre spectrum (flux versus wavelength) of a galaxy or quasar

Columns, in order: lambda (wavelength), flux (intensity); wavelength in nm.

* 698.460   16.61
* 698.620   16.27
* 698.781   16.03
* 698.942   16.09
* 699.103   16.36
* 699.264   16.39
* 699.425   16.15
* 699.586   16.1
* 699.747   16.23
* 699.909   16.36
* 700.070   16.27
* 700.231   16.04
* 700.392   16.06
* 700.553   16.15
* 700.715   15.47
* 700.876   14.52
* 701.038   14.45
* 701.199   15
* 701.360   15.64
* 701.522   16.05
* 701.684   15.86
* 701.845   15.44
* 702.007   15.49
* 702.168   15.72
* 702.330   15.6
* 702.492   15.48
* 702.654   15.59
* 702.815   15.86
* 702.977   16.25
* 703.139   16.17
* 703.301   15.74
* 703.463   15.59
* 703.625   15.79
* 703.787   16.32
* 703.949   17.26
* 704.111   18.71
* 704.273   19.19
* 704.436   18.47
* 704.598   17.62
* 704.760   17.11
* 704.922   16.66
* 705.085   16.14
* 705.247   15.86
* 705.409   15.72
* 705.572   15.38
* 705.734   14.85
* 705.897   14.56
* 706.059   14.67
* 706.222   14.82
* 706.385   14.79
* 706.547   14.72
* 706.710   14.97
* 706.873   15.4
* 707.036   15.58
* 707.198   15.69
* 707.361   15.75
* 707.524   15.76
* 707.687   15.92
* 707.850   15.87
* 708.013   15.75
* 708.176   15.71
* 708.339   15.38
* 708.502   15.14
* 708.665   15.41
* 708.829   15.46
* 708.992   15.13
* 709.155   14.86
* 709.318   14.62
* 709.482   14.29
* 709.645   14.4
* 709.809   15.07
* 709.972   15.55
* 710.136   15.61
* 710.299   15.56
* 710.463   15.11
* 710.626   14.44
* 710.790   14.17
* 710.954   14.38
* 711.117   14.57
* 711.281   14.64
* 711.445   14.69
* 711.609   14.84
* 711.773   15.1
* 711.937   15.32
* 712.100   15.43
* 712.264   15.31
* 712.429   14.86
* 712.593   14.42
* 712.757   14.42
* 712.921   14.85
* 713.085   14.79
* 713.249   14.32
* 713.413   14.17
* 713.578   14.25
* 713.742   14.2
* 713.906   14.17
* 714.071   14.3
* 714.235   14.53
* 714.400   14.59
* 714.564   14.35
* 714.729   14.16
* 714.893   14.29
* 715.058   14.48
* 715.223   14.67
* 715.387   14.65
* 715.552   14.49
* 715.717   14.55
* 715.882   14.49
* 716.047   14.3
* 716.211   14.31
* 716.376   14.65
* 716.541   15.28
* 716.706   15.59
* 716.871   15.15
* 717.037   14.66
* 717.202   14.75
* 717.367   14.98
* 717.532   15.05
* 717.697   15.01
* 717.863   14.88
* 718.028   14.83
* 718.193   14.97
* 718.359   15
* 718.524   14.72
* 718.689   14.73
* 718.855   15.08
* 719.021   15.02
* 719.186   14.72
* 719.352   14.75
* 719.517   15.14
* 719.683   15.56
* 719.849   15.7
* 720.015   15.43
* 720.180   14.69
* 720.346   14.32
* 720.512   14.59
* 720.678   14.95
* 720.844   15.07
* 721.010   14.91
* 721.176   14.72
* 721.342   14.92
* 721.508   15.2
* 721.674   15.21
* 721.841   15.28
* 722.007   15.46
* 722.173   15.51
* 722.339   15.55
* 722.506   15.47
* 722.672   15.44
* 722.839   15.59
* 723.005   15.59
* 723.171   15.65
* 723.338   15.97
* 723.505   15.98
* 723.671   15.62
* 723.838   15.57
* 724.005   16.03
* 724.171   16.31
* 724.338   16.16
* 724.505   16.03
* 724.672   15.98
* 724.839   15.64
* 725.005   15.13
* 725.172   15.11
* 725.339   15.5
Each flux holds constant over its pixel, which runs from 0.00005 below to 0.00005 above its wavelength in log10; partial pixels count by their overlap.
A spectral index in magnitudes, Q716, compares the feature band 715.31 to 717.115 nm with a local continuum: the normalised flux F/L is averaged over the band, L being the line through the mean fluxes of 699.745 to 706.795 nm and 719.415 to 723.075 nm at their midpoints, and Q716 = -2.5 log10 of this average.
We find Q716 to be 0.05 mag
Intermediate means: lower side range 15.9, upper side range 15.2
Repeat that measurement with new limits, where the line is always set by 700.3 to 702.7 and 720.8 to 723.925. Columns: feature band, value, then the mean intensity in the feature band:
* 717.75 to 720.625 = 0.03 mag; 14.9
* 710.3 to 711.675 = 0.06 mag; 14.7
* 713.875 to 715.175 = 0.08 mag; 14.4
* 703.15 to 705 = -0.11 mag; 17.1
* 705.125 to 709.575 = 0.01 mag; 15.3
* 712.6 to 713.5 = 0.07 mag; 14.5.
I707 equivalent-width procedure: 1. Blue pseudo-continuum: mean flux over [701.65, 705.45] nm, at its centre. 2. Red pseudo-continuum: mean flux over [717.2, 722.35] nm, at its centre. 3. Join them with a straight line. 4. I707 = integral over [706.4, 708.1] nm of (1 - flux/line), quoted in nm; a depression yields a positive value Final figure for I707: 0.06 nm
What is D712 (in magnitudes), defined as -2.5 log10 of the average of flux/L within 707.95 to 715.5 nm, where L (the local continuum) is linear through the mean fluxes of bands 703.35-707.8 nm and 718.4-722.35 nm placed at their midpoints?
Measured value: 0.06 mag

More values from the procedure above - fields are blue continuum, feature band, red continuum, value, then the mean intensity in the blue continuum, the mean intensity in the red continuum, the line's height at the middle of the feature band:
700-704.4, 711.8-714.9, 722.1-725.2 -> 0.09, 16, 15.7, 15.9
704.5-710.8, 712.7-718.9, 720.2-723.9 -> 0.05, 15.4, 15.3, 15.3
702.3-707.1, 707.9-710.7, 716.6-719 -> 0.04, 16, 15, 15.7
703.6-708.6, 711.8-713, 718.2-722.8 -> 0.05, 16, 15.1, 15.6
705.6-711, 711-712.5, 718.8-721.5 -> 0.01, 15.1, 15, 15.1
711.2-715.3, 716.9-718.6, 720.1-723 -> 0.00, 14.6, 15.1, 14.9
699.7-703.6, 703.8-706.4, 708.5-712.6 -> -0.07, 15.7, 14.9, 15.4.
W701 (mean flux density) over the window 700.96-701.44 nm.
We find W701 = 15.1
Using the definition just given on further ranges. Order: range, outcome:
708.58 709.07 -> 15.3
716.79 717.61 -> 14.9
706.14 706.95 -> 14.9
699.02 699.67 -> 16.3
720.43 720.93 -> 14.9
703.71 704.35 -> 17.9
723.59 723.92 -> 15.6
